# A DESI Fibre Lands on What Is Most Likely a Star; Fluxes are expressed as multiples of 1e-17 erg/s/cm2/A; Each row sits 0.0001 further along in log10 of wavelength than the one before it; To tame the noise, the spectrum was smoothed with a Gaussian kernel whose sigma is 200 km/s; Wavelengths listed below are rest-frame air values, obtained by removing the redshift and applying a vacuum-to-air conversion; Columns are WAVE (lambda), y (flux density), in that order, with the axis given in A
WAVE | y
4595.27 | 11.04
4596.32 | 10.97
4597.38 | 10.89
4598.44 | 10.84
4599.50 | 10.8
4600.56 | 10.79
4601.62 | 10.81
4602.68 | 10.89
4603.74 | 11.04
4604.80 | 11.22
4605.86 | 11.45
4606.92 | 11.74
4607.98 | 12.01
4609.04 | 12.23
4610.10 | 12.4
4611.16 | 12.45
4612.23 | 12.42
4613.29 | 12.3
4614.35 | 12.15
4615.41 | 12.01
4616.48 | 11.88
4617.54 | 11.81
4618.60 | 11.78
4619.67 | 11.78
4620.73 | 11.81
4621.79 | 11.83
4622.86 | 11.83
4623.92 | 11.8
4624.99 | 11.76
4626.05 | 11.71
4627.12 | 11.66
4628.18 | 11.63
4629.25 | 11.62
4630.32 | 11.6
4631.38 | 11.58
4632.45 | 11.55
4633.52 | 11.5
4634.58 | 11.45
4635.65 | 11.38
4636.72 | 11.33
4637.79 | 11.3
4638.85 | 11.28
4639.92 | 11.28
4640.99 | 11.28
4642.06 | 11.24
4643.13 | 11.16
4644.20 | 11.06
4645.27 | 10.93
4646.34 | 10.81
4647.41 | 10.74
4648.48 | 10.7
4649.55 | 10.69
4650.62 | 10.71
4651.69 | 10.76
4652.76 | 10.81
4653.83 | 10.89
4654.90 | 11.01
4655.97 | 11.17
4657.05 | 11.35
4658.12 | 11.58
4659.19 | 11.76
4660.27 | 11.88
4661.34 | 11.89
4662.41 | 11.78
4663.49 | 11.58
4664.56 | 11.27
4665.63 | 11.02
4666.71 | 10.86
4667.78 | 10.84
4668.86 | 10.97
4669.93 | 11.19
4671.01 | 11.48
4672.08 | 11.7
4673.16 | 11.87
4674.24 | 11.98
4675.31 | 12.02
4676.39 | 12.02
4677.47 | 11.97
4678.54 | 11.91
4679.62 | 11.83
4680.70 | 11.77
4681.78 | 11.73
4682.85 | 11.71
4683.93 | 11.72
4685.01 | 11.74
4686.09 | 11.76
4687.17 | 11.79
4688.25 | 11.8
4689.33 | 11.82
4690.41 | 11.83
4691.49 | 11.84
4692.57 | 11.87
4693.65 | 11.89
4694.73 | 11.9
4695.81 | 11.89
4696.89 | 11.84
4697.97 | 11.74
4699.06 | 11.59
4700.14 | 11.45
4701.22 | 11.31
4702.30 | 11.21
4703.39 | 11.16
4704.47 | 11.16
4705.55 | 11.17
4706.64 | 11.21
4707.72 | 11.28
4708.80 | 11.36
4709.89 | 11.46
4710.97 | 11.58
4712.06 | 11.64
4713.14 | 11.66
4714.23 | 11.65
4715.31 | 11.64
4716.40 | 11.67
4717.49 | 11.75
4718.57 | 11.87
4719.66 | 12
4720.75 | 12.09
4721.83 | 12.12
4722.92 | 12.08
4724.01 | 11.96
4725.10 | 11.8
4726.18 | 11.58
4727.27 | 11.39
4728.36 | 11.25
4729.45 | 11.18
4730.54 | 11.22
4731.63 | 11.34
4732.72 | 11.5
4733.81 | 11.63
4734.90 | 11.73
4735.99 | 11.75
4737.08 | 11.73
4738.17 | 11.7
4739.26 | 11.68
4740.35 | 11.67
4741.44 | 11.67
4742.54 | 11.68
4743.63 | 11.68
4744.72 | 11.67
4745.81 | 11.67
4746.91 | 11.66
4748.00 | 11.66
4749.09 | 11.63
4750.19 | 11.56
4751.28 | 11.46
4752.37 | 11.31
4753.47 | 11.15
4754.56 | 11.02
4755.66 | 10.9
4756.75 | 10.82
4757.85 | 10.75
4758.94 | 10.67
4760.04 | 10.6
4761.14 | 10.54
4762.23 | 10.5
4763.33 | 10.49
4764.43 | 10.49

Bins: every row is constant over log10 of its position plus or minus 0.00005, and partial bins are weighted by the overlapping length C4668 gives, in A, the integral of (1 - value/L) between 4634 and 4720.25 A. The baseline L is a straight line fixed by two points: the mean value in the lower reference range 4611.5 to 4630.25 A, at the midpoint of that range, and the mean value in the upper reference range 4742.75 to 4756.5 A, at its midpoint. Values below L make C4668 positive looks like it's 1.57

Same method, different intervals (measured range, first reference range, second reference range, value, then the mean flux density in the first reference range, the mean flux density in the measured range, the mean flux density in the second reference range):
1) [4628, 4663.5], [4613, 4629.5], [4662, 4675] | 1.0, 11.8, 11.3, 11.4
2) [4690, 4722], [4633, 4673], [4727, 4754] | -0.6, 11.2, 11.6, 11.5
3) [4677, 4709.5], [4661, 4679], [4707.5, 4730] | -0.1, 11.5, 11.6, 11.7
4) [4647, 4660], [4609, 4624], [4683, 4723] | 0.9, 12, 11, 11.7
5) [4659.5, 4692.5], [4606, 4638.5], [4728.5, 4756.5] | 0.0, 11.8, 11.7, 11.5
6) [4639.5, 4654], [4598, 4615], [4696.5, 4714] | 0.8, 11.6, 10.9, 11.4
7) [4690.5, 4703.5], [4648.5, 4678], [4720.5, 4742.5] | -0.2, 11.4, 11.7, 11.6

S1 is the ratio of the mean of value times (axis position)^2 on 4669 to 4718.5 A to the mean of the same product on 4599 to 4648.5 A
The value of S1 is 1.0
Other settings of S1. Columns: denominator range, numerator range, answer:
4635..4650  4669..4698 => 1.08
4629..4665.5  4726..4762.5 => 1.05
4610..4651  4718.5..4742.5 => 1.06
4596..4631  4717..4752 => 1.06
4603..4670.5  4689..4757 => 1.05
